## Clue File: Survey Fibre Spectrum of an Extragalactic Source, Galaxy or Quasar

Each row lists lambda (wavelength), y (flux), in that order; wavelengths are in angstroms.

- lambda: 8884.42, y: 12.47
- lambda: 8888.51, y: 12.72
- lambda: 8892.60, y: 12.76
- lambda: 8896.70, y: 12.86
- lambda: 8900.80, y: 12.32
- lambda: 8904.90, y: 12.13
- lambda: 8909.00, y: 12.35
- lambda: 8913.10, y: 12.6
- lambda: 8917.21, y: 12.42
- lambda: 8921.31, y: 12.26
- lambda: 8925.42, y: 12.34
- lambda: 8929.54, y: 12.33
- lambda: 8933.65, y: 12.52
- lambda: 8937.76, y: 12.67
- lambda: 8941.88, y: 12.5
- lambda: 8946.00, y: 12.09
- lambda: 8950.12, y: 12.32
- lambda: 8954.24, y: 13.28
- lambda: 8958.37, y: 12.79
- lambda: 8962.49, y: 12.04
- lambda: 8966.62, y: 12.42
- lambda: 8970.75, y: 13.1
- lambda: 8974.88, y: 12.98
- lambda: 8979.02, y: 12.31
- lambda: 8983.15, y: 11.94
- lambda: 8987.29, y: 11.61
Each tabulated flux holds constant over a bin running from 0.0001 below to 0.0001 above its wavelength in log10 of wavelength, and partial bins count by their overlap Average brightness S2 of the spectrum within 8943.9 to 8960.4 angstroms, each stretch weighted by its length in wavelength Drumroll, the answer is 12.6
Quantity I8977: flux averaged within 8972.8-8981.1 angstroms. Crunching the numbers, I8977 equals 12.6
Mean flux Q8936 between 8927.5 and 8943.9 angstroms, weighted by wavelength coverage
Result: 12.5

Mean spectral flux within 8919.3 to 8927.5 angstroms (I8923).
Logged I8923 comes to 12.3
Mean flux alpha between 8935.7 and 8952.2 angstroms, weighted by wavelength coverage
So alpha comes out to 12.4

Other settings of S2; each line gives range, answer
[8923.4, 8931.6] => 12.3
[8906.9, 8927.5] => 12.4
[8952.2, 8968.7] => 12.6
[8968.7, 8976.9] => 13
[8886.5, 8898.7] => 12.8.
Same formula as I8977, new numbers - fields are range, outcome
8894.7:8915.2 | 12.5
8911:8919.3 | 12.5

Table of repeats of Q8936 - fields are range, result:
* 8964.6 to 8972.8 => 12.8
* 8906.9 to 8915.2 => 12.5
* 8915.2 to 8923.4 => 12.3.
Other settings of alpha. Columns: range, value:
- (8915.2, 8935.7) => 12.4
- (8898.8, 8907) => 12.2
